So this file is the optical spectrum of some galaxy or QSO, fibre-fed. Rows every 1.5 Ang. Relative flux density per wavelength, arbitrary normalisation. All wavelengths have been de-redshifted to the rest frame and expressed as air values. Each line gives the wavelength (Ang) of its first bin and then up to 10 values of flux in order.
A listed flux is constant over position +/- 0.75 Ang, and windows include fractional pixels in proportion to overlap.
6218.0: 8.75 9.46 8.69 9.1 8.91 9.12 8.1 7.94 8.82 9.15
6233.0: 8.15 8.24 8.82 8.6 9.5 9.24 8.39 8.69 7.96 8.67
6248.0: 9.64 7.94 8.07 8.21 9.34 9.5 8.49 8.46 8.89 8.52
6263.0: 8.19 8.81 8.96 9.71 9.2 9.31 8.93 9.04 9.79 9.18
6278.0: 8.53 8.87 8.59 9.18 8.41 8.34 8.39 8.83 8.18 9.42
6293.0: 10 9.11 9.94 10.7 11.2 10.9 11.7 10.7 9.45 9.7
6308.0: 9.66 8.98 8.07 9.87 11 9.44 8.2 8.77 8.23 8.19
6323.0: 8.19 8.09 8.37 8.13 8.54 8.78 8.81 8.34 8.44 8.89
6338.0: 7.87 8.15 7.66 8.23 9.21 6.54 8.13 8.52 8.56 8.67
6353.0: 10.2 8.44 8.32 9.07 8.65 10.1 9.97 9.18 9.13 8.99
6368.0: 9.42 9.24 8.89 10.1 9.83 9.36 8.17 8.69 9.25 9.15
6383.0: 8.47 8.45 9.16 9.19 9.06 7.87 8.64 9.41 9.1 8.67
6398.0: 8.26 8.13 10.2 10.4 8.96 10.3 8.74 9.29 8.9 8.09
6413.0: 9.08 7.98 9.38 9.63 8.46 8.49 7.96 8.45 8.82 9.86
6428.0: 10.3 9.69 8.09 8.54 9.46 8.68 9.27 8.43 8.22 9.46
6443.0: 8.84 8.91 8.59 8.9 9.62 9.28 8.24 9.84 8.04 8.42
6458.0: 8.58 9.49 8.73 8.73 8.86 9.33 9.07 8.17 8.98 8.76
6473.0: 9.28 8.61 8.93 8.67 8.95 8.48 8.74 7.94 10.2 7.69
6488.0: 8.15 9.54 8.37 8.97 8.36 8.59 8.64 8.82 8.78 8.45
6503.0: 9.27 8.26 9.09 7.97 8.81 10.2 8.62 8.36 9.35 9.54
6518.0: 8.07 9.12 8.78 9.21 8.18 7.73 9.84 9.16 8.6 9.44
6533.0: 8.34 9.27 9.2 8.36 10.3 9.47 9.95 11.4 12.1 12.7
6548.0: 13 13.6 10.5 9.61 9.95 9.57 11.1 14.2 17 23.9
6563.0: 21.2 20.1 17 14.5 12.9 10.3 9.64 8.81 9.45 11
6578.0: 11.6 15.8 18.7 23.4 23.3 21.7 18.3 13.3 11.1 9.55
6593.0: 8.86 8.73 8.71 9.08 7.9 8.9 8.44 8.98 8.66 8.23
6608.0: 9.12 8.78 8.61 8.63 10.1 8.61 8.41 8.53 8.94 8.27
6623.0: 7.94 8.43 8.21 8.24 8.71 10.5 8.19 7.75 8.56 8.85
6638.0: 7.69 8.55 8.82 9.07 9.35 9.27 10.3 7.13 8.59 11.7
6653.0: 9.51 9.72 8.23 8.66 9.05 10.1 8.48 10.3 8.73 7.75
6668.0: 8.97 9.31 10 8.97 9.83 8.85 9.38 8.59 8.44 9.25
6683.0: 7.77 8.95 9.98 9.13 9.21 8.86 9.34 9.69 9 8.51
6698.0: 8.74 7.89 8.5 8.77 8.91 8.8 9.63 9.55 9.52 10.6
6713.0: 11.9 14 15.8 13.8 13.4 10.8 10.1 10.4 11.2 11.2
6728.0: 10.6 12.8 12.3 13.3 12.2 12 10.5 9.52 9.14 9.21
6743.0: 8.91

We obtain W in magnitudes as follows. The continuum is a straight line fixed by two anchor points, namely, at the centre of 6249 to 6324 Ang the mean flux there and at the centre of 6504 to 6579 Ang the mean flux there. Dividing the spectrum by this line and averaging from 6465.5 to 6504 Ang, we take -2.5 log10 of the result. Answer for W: 0.21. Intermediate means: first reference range 9.15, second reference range 11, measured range 8.74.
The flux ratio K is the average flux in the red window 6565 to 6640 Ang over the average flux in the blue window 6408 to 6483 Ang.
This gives 1.2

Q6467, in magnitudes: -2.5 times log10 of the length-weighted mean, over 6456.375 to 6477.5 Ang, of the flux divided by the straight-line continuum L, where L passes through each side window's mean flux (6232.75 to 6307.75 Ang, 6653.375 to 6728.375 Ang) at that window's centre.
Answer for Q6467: 0.064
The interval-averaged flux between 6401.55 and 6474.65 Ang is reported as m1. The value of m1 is 8.95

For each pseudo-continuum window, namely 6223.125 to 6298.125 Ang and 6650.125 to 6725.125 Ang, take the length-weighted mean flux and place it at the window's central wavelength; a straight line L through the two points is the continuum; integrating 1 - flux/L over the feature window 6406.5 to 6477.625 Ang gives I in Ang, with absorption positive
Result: 2.6 Ang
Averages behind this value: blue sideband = 8.86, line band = 8.88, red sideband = 9.71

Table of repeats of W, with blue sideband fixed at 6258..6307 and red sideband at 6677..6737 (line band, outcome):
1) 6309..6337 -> 0.09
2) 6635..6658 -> 0.13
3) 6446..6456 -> 0.09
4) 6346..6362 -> 0.07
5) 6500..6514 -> 0.12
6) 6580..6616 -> -0.16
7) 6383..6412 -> 0.07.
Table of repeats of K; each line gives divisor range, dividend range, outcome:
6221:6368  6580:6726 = 1.12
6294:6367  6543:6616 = 1.38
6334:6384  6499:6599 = 1.31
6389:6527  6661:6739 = 1.14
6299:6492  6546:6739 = 1.20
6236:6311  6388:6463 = 0.98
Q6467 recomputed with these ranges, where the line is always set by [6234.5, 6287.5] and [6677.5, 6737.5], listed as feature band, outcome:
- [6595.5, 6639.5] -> 0.17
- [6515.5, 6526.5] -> 0.12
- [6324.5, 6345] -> 0.08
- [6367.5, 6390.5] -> 0.02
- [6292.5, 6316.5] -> -0.12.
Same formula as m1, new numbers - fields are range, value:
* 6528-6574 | 12.1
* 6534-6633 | 11.5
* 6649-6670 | 9.2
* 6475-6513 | 8.74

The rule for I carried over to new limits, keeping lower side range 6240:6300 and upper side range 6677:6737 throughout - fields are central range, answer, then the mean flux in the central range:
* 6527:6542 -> 0.9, 9.2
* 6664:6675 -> 1.2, 9.1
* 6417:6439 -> 1.2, 8.94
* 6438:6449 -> 0.8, 8.83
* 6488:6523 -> 3.2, 8.82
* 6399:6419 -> 0.6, 9.15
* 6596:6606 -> 1.4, 8.65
